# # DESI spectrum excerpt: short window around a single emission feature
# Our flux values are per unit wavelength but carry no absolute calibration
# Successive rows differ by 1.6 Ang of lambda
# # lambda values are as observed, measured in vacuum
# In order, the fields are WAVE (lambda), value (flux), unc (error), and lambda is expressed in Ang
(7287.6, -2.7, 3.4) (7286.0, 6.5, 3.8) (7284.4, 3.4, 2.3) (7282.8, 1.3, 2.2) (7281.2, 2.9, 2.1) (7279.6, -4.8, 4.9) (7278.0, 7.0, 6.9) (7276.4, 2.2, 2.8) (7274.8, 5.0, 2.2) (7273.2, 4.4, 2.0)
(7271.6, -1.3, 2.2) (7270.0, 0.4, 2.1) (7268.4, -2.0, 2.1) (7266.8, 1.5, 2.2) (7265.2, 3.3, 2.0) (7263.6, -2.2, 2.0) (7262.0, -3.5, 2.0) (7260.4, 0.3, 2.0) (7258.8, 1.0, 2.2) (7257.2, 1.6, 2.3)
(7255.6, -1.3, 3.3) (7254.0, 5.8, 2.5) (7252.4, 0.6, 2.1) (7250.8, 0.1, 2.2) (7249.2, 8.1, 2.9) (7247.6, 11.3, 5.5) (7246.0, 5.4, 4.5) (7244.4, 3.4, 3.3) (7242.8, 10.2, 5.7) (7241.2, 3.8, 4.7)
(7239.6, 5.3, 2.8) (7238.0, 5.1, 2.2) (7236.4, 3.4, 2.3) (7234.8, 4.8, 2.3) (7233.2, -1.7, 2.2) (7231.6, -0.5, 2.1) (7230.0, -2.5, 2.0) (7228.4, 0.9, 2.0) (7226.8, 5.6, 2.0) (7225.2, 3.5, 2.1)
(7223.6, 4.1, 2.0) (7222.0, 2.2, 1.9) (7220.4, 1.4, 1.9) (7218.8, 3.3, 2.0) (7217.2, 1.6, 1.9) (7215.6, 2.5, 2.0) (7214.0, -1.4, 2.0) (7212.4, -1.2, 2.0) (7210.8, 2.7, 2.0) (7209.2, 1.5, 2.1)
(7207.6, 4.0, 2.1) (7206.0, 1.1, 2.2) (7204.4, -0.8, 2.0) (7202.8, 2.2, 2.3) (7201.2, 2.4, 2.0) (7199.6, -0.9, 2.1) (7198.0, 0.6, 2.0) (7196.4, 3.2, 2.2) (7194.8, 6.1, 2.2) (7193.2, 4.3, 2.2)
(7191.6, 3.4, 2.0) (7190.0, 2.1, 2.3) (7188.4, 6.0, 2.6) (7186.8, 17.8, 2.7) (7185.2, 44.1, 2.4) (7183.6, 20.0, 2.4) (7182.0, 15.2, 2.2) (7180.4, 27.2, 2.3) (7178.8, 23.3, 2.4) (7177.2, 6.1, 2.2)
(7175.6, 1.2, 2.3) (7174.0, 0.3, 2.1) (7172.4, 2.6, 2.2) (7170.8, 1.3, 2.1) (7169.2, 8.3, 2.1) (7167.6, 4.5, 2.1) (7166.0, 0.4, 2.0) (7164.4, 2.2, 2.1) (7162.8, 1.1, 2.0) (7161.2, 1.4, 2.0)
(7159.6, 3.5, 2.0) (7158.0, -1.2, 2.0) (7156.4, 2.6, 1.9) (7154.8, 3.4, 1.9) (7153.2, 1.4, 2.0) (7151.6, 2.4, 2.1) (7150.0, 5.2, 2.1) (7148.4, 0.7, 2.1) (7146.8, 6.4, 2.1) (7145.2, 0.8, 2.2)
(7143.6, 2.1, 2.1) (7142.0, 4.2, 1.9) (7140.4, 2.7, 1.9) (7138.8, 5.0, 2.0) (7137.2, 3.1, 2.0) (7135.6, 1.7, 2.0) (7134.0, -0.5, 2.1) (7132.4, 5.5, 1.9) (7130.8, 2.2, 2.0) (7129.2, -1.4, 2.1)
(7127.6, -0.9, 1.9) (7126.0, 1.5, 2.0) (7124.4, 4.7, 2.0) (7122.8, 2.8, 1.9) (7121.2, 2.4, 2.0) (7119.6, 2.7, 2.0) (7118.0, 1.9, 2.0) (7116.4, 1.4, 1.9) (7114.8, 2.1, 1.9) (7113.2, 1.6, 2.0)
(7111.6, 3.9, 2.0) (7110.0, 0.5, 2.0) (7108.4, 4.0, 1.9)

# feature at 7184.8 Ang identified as [O II]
